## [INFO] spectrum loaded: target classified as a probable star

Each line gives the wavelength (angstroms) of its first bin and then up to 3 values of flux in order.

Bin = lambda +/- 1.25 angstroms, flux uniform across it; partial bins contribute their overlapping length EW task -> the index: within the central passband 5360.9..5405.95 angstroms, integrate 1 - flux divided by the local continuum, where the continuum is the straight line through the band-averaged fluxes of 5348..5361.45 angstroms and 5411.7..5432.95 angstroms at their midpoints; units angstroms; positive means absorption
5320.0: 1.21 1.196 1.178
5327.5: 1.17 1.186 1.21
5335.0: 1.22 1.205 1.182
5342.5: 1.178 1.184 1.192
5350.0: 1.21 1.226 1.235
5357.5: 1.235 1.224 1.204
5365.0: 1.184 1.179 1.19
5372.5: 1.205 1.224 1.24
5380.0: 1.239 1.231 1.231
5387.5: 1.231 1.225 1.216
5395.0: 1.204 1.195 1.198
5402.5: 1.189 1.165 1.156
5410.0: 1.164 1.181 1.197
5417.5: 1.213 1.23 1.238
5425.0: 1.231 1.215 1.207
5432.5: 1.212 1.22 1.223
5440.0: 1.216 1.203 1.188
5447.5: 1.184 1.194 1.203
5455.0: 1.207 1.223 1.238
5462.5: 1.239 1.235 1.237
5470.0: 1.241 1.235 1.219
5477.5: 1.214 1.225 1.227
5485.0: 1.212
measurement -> 0.41 angstroms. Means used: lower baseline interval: 1.22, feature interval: 1.21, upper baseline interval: 1.21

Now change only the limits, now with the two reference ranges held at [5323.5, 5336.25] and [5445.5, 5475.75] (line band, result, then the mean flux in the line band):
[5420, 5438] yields -0.11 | 1.22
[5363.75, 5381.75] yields -0.11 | 1.21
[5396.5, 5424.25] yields 0.37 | 1.19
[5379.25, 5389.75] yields -0.24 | 1.23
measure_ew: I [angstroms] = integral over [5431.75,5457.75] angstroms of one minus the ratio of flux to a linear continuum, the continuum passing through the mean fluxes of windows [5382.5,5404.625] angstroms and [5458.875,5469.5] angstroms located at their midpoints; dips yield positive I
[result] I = 0.51 angstroms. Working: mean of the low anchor 1.21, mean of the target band 1.21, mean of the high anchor 1.24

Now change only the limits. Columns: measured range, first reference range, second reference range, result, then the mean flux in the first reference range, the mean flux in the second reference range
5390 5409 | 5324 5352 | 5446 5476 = 0.3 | 1.19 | 1.22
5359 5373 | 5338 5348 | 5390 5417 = -0.1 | 1.18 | 1.19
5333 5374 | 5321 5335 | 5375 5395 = 0.1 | 1.19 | 1.23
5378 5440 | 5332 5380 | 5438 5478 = 0.2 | 1.21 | 1.22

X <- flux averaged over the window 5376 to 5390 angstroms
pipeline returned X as 1.23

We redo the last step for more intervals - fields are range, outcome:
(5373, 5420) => 1.21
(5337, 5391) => 1.21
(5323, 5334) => 1.19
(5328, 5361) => 1.21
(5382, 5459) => 1.21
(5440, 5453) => 1.2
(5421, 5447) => 1.21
